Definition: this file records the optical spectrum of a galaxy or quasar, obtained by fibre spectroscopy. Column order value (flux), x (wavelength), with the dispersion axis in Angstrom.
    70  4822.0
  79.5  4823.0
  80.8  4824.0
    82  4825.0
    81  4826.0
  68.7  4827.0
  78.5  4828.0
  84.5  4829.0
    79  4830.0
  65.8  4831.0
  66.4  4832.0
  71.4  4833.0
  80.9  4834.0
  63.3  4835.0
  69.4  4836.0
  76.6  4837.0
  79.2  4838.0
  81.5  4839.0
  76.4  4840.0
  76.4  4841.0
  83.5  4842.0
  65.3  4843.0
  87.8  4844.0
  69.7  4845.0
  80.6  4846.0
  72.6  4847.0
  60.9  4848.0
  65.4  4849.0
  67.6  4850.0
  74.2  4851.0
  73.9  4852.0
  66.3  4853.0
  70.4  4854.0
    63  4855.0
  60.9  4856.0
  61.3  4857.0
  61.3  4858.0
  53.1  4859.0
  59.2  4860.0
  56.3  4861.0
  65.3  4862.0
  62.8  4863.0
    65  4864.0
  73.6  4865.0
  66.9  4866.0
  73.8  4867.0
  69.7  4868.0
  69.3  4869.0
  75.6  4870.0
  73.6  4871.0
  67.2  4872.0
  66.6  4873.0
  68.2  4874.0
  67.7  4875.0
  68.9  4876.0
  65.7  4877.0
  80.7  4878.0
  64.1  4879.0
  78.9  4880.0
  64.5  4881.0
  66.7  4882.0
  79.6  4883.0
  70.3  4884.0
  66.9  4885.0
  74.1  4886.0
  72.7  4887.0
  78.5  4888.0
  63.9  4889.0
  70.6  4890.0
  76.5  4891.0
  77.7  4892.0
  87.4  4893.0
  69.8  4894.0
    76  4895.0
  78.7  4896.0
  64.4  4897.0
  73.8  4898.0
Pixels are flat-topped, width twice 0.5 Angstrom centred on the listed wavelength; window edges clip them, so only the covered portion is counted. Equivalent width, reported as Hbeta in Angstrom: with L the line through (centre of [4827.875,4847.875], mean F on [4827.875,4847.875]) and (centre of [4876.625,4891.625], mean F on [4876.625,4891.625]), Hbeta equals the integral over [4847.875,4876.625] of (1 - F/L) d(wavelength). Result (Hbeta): 2.6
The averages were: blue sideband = 75.1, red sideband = 71.7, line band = 66.6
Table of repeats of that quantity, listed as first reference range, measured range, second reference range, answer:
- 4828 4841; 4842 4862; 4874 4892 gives 1.72 Angstrom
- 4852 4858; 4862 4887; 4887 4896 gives 0.13 Angstrom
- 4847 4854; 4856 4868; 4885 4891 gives 1.02 Angstrom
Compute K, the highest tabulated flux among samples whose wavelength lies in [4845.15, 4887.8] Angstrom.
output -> 80.7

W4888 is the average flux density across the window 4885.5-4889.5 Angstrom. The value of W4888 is 72.3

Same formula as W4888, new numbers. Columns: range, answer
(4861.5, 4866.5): 66.7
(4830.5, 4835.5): 69.6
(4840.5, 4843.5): 75.1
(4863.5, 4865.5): 69.3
